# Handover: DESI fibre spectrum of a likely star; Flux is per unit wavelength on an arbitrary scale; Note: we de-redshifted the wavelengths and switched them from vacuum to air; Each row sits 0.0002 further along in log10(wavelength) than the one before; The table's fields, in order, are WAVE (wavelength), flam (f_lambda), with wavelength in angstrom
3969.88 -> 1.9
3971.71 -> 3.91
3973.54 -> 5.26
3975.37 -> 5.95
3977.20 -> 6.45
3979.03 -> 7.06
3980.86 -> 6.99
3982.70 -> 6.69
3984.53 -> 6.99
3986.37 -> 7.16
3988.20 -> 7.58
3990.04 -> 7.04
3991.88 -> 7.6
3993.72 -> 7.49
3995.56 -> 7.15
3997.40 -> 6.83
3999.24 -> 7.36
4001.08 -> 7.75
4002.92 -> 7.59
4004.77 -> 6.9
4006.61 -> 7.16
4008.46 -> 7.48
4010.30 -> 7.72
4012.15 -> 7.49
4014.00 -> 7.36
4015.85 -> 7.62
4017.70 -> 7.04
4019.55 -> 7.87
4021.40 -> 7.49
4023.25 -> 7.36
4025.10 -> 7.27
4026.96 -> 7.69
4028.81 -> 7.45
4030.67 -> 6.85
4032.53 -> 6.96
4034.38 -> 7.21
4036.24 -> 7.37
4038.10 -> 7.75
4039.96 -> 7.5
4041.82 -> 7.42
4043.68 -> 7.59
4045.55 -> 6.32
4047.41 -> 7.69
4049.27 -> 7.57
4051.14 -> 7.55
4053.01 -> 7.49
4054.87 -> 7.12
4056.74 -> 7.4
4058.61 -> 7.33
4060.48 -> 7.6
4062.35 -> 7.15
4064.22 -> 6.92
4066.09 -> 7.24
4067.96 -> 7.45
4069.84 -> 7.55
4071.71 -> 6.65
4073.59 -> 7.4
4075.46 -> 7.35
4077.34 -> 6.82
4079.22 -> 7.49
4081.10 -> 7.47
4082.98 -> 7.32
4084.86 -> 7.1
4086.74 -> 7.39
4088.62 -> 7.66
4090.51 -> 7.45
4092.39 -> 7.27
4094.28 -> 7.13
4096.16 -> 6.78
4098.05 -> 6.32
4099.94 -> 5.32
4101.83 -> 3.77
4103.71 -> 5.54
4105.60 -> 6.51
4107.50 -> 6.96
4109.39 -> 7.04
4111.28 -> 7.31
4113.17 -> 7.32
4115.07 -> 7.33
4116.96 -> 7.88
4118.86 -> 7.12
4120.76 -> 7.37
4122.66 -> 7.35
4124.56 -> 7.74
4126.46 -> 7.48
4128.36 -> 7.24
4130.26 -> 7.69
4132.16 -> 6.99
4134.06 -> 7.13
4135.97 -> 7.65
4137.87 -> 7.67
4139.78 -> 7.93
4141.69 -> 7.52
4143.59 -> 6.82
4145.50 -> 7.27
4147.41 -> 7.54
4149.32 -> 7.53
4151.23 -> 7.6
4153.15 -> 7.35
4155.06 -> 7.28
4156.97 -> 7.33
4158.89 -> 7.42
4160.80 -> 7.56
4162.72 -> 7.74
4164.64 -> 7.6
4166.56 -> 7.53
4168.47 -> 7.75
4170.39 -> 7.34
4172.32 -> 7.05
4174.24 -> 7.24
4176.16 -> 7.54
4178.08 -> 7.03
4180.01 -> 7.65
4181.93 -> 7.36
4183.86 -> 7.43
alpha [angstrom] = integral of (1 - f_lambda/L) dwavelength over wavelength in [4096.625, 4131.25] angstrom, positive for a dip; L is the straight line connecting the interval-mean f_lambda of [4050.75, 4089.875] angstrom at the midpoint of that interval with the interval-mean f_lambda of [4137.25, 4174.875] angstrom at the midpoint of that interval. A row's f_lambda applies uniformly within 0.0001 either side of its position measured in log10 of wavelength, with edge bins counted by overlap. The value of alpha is 2.5 angstrom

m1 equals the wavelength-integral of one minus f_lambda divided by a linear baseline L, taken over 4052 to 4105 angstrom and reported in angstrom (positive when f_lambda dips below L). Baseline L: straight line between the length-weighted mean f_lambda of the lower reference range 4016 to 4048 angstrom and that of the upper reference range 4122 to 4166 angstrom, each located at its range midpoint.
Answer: 3.0 angstrom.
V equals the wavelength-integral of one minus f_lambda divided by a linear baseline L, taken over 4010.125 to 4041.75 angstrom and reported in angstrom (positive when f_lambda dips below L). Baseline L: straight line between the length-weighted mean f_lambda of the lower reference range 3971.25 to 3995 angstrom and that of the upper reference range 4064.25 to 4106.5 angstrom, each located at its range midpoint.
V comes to -3.00 angstrom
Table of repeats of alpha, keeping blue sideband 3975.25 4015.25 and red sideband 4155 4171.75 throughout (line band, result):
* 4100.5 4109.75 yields 1.9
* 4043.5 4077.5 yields 0.2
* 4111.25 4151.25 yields 0.1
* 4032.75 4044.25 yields -0.3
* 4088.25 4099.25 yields 0.5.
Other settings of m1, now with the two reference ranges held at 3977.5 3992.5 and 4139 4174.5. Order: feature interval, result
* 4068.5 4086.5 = 0.09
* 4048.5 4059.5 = -0.26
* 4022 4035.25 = -0.14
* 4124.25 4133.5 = -0.01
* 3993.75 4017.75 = -0.73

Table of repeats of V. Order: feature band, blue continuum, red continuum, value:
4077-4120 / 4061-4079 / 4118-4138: 2.4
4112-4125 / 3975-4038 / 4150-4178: -0.1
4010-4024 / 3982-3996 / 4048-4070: -0.4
